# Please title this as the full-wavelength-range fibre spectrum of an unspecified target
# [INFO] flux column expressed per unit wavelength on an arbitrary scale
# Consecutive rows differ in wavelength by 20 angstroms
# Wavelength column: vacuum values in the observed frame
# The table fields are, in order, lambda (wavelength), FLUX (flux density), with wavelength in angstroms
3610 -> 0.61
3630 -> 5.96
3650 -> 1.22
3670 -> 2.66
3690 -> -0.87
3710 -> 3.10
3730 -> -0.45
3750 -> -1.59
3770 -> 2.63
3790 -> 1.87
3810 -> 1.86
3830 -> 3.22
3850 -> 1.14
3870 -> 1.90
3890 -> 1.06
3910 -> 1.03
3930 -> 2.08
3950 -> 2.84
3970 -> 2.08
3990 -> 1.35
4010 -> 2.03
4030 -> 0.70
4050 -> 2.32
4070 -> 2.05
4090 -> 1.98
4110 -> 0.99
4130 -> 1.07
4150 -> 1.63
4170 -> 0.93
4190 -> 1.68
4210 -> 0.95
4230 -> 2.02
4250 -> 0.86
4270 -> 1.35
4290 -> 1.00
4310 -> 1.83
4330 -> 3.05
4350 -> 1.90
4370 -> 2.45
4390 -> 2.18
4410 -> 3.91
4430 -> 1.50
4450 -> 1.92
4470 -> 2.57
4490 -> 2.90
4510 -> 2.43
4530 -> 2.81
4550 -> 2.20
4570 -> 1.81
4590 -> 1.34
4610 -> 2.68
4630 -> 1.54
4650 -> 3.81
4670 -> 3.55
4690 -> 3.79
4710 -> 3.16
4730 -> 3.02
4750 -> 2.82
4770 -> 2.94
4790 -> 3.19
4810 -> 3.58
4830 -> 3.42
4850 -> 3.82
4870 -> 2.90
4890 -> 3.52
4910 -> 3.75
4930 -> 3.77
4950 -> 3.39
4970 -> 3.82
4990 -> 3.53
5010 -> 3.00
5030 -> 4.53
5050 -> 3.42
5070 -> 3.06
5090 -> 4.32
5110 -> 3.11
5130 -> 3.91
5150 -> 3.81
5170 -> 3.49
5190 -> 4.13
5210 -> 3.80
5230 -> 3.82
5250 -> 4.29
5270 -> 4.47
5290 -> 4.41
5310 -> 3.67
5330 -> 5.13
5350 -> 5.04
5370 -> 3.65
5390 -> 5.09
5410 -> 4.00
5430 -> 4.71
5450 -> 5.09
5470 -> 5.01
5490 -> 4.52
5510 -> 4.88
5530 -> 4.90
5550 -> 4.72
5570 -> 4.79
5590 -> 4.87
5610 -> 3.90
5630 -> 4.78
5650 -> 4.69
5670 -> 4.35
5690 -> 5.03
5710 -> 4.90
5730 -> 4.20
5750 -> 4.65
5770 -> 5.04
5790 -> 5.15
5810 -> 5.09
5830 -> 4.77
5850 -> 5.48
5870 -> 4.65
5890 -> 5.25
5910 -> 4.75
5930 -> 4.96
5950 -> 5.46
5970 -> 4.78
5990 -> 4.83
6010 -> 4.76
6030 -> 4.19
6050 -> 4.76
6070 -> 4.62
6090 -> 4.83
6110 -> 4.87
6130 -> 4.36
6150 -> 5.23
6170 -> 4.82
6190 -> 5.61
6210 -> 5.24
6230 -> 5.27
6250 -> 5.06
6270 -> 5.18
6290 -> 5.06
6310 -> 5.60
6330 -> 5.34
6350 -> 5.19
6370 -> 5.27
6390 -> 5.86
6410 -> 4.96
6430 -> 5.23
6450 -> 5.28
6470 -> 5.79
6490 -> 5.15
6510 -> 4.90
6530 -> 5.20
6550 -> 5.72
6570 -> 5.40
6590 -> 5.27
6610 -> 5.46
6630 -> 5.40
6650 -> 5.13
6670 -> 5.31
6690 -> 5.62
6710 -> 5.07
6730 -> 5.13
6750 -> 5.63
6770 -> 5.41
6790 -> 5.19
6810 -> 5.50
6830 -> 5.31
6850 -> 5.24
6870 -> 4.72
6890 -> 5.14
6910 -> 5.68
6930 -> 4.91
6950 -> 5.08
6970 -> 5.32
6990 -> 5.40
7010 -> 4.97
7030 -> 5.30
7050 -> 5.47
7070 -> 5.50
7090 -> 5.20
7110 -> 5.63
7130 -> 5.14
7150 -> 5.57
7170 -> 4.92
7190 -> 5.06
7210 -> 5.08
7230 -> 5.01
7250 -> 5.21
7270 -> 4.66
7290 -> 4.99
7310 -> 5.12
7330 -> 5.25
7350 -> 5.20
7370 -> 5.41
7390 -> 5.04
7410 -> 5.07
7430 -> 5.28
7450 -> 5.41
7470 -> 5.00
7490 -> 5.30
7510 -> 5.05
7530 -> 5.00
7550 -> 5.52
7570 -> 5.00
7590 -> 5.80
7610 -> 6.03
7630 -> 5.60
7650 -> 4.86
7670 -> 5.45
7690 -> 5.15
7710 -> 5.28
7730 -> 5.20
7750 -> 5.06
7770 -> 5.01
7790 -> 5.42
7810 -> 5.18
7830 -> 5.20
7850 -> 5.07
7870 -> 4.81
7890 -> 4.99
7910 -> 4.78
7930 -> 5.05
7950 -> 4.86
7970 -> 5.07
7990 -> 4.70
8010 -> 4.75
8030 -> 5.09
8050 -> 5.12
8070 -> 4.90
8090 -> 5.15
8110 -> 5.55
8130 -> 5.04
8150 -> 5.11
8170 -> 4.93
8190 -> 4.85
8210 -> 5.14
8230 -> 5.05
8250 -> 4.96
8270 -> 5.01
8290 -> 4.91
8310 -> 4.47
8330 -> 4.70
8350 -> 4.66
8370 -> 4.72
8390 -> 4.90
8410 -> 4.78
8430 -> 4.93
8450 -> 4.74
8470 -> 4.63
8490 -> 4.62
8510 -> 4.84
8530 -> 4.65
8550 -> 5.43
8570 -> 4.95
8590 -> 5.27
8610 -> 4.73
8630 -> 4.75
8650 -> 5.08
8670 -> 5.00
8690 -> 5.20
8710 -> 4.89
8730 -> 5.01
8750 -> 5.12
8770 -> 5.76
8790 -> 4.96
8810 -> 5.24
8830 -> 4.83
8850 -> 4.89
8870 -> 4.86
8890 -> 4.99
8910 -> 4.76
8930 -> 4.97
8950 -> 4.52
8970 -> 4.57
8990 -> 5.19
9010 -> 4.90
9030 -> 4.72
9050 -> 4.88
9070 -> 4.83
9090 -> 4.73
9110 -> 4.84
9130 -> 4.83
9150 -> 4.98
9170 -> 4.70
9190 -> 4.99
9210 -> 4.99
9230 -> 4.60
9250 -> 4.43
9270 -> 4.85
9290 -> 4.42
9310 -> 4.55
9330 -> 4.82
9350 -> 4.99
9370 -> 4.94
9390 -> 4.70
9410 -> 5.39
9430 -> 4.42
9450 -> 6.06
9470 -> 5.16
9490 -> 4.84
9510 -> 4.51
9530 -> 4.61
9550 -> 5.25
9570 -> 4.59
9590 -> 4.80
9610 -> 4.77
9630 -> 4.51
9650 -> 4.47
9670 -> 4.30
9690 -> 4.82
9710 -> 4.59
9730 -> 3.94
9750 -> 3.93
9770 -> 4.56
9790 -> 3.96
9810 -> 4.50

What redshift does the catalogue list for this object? 0.164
